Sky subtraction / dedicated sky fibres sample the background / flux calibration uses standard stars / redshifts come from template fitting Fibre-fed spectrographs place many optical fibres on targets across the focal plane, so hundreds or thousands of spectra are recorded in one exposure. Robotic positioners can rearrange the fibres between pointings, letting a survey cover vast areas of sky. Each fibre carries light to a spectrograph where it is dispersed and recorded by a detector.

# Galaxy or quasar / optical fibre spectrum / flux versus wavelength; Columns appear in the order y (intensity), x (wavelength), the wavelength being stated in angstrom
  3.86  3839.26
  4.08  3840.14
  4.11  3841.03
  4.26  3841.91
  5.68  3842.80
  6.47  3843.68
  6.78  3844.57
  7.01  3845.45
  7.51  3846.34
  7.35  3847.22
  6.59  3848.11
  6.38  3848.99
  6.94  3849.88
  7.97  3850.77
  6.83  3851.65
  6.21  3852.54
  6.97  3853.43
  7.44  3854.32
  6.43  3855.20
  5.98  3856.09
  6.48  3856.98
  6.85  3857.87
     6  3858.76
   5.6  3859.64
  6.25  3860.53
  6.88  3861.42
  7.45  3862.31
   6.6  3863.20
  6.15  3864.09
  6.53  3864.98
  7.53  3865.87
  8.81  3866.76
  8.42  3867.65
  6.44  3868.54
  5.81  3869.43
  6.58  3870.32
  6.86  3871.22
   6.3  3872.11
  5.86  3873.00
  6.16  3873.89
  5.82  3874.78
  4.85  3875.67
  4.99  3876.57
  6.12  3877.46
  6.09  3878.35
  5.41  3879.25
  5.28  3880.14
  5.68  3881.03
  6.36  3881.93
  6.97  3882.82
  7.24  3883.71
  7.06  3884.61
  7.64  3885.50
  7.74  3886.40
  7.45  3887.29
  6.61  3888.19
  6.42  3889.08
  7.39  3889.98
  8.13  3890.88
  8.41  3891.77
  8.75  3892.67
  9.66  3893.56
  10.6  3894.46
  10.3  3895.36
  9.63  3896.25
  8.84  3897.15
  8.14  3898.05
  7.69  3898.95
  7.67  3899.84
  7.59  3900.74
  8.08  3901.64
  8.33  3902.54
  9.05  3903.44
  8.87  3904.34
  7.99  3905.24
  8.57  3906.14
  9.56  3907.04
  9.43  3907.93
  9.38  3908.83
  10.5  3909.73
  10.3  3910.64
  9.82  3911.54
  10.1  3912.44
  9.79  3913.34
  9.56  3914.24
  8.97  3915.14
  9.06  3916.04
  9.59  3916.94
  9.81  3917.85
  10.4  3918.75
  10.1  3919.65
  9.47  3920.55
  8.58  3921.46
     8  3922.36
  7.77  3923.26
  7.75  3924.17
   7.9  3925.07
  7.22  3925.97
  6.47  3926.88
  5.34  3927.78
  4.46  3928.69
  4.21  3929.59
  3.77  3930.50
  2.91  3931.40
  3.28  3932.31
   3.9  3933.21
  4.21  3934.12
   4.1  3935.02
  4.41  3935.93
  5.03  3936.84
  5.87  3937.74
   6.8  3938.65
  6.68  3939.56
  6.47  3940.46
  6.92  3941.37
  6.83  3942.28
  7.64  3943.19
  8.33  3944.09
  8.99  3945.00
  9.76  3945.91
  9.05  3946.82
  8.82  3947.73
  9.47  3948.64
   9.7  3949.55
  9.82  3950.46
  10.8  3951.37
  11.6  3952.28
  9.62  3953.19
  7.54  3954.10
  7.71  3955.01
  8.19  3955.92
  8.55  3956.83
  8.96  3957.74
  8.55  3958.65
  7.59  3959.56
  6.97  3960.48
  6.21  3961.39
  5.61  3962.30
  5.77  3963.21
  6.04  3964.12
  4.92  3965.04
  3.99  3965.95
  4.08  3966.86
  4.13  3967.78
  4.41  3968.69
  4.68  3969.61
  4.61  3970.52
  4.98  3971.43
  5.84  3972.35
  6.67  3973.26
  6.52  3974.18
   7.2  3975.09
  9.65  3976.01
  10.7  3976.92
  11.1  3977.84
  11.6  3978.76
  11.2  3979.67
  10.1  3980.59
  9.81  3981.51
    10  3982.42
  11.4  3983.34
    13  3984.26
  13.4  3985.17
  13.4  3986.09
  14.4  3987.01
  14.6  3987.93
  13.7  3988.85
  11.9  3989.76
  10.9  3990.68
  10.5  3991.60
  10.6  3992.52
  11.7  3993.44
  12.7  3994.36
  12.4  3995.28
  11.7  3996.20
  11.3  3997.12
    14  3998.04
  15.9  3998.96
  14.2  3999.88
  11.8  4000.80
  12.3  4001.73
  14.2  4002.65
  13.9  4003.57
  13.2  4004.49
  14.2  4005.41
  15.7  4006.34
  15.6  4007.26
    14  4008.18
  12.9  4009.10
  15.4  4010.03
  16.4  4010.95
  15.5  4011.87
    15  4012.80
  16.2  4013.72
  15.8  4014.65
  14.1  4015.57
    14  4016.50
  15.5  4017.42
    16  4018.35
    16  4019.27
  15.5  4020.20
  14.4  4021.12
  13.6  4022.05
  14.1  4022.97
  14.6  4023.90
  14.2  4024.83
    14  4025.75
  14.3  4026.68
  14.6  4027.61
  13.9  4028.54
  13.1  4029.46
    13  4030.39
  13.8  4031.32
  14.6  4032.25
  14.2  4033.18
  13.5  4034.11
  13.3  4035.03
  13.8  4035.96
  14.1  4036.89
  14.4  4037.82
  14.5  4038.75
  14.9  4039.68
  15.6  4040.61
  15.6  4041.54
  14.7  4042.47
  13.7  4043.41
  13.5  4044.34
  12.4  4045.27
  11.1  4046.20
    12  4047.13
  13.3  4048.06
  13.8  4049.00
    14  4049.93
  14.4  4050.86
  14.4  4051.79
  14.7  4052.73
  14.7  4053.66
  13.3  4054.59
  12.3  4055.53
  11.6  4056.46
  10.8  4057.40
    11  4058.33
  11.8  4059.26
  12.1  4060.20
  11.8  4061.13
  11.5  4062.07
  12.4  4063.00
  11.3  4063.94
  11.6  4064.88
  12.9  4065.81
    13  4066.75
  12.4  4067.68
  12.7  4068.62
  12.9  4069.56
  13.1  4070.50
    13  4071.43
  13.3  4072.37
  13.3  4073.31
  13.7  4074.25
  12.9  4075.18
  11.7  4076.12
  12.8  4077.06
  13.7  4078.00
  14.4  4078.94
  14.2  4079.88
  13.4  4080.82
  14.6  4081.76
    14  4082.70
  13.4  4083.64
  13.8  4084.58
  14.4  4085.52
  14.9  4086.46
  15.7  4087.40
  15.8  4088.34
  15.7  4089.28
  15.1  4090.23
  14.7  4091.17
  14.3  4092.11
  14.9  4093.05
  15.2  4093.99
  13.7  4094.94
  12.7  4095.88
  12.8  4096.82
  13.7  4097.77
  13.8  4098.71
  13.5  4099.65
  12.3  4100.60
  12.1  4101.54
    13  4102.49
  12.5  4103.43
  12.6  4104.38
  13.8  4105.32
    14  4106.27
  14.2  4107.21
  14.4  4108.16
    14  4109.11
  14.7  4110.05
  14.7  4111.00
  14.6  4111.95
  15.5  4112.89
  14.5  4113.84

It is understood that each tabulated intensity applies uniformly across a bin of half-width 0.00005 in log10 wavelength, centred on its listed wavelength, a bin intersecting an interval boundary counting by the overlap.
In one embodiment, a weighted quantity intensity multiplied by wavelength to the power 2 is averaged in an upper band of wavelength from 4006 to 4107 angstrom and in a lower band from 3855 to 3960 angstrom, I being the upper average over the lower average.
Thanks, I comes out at 1.96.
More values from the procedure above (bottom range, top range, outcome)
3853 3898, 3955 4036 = 1.76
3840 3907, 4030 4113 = 2.12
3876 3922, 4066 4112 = 1.81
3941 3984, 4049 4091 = 1.77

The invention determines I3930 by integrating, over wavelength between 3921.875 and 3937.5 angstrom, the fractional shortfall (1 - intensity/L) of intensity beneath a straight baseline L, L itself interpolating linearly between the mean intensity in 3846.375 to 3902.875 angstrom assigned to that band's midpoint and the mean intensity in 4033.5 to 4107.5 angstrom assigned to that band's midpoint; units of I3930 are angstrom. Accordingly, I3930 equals 6.2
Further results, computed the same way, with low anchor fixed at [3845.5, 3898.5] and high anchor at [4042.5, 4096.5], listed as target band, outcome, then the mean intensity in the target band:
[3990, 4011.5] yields -4.1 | 13.3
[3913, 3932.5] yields 2.4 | 7.51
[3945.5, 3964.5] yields 2.4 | 8.4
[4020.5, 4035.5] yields -2.4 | 14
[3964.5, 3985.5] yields 4.9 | 7.96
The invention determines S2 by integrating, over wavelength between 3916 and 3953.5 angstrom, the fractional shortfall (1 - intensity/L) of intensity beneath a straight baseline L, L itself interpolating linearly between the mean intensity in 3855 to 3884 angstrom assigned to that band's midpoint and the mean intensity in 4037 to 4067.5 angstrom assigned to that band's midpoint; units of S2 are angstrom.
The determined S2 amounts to 6.0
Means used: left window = 6.38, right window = 13.1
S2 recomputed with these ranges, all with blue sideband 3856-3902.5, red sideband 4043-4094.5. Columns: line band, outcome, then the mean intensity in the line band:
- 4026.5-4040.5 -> -2.1 angstrom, 14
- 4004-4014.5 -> -3.3 angstrom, 14.9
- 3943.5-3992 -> 6.0 angstrom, 8.81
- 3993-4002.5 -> -1.6 angstrom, 12.8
